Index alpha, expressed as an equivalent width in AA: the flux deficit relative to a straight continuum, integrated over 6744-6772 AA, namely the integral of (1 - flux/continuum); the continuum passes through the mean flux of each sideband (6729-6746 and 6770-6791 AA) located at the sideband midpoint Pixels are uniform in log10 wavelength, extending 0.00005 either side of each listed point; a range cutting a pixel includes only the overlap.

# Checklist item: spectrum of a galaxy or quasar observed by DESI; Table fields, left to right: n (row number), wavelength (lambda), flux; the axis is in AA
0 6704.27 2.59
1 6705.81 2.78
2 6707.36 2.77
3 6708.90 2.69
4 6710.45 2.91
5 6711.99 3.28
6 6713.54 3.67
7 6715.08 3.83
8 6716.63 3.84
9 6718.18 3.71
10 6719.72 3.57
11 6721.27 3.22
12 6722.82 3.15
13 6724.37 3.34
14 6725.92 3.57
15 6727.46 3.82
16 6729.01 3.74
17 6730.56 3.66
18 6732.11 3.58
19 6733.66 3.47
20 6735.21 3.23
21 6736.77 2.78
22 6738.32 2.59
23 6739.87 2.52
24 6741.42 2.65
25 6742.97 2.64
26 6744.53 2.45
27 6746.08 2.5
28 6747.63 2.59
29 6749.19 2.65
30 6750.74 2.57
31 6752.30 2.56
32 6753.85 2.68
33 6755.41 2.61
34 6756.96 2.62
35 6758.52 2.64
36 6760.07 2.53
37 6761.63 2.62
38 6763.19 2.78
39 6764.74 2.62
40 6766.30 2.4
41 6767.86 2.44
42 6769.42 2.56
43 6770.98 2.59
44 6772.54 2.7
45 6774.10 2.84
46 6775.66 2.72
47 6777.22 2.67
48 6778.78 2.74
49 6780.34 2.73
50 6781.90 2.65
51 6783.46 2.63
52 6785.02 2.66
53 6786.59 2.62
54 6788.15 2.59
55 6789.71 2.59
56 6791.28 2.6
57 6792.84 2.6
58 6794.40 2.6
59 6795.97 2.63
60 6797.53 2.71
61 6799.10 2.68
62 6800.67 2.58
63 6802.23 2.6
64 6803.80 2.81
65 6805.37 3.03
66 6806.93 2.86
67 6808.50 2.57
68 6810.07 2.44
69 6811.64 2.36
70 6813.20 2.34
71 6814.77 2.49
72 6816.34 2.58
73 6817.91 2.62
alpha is 2.4 AA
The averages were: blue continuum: 2.97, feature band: 2.58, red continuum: 2.67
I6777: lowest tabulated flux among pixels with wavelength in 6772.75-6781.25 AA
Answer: 2.67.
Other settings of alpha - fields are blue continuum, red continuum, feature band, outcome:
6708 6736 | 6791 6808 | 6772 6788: 1.1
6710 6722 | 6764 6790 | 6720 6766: 3.3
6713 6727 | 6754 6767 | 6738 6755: 2.0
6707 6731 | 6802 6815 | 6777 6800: 1.3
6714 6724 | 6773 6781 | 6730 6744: 1.3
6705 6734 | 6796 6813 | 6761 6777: 1.8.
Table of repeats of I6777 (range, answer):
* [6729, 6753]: 2.45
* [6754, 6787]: 2.4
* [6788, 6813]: 2.36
